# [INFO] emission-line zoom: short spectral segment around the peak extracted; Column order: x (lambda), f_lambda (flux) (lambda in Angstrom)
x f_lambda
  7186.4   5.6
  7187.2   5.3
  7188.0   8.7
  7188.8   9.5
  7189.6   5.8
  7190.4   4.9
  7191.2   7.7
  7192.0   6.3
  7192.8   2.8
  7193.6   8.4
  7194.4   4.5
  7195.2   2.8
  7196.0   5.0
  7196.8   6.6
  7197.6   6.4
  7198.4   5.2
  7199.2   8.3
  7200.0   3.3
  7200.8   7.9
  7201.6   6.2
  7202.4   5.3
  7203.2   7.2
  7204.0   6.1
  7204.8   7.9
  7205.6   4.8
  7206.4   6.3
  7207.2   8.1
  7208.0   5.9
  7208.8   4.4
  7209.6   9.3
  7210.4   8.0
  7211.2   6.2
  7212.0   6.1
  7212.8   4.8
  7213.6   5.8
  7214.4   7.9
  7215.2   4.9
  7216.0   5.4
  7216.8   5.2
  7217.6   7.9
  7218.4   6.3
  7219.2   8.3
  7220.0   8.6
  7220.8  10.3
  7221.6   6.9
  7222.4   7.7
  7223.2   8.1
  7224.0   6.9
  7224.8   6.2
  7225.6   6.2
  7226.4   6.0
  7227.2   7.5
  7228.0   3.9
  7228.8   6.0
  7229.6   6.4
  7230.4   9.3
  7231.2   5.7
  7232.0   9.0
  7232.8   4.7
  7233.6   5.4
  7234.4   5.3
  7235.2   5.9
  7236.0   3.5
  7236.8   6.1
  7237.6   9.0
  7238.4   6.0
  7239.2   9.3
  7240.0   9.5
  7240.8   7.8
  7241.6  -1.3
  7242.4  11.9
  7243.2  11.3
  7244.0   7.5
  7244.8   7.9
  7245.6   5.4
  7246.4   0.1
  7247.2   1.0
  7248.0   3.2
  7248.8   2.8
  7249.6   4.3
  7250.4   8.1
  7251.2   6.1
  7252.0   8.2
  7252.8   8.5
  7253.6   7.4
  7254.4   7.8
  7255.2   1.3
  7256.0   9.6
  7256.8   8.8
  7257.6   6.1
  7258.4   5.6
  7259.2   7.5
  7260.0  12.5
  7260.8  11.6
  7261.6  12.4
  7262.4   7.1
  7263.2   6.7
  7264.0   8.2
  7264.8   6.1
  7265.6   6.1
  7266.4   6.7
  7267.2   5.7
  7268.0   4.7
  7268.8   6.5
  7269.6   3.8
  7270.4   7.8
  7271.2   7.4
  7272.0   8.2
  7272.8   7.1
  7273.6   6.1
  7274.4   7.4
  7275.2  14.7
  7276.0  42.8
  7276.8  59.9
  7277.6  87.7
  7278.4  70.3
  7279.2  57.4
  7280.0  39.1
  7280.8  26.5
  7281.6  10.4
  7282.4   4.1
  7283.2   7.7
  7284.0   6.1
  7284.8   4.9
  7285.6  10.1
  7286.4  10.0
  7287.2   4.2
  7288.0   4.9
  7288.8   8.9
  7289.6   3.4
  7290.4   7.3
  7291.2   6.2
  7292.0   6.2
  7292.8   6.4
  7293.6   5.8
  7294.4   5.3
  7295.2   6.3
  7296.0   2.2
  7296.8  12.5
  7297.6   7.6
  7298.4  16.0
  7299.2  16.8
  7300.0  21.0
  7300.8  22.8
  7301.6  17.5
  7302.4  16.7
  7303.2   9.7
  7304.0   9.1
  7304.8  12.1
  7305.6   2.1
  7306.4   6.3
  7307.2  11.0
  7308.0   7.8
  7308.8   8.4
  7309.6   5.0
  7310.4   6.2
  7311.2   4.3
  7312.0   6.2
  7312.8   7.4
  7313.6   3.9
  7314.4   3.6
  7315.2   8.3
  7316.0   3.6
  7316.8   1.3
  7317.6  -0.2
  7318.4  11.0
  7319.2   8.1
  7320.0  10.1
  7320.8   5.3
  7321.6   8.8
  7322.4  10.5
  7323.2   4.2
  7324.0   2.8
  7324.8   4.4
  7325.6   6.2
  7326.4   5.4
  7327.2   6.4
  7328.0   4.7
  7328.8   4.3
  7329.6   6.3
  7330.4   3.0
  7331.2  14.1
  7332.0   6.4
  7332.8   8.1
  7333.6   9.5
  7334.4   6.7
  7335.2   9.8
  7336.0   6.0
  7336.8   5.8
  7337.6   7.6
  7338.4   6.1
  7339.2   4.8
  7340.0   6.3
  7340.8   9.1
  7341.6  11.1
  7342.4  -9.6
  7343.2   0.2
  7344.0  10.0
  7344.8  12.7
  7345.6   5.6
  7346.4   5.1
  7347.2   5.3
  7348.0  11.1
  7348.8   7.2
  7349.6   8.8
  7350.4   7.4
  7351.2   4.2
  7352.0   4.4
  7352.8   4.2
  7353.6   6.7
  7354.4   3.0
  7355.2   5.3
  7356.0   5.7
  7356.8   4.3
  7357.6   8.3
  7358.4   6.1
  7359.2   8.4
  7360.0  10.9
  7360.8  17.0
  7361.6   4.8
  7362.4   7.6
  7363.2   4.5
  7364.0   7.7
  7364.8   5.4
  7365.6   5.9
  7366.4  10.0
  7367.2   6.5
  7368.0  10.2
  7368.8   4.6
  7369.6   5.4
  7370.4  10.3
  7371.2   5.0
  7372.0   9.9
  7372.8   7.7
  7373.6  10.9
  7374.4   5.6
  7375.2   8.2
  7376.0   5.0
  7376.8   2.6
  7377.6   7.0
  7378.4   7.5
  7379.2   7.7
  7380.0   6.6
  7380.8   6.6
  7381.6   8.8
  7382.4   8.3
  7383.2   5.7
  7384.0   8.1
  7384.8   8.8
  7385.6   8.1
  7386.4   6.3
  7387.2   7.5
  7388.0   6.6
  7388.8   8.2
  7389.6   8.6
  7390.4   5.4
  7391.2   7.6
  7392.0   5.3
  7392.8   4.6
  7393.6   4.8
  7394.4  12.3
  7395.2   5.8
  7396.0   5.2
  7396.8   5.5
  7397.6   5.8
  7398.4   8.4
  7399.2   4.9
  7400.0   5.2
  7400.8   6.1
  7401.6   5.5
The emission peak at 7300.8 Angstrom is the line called [N II]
